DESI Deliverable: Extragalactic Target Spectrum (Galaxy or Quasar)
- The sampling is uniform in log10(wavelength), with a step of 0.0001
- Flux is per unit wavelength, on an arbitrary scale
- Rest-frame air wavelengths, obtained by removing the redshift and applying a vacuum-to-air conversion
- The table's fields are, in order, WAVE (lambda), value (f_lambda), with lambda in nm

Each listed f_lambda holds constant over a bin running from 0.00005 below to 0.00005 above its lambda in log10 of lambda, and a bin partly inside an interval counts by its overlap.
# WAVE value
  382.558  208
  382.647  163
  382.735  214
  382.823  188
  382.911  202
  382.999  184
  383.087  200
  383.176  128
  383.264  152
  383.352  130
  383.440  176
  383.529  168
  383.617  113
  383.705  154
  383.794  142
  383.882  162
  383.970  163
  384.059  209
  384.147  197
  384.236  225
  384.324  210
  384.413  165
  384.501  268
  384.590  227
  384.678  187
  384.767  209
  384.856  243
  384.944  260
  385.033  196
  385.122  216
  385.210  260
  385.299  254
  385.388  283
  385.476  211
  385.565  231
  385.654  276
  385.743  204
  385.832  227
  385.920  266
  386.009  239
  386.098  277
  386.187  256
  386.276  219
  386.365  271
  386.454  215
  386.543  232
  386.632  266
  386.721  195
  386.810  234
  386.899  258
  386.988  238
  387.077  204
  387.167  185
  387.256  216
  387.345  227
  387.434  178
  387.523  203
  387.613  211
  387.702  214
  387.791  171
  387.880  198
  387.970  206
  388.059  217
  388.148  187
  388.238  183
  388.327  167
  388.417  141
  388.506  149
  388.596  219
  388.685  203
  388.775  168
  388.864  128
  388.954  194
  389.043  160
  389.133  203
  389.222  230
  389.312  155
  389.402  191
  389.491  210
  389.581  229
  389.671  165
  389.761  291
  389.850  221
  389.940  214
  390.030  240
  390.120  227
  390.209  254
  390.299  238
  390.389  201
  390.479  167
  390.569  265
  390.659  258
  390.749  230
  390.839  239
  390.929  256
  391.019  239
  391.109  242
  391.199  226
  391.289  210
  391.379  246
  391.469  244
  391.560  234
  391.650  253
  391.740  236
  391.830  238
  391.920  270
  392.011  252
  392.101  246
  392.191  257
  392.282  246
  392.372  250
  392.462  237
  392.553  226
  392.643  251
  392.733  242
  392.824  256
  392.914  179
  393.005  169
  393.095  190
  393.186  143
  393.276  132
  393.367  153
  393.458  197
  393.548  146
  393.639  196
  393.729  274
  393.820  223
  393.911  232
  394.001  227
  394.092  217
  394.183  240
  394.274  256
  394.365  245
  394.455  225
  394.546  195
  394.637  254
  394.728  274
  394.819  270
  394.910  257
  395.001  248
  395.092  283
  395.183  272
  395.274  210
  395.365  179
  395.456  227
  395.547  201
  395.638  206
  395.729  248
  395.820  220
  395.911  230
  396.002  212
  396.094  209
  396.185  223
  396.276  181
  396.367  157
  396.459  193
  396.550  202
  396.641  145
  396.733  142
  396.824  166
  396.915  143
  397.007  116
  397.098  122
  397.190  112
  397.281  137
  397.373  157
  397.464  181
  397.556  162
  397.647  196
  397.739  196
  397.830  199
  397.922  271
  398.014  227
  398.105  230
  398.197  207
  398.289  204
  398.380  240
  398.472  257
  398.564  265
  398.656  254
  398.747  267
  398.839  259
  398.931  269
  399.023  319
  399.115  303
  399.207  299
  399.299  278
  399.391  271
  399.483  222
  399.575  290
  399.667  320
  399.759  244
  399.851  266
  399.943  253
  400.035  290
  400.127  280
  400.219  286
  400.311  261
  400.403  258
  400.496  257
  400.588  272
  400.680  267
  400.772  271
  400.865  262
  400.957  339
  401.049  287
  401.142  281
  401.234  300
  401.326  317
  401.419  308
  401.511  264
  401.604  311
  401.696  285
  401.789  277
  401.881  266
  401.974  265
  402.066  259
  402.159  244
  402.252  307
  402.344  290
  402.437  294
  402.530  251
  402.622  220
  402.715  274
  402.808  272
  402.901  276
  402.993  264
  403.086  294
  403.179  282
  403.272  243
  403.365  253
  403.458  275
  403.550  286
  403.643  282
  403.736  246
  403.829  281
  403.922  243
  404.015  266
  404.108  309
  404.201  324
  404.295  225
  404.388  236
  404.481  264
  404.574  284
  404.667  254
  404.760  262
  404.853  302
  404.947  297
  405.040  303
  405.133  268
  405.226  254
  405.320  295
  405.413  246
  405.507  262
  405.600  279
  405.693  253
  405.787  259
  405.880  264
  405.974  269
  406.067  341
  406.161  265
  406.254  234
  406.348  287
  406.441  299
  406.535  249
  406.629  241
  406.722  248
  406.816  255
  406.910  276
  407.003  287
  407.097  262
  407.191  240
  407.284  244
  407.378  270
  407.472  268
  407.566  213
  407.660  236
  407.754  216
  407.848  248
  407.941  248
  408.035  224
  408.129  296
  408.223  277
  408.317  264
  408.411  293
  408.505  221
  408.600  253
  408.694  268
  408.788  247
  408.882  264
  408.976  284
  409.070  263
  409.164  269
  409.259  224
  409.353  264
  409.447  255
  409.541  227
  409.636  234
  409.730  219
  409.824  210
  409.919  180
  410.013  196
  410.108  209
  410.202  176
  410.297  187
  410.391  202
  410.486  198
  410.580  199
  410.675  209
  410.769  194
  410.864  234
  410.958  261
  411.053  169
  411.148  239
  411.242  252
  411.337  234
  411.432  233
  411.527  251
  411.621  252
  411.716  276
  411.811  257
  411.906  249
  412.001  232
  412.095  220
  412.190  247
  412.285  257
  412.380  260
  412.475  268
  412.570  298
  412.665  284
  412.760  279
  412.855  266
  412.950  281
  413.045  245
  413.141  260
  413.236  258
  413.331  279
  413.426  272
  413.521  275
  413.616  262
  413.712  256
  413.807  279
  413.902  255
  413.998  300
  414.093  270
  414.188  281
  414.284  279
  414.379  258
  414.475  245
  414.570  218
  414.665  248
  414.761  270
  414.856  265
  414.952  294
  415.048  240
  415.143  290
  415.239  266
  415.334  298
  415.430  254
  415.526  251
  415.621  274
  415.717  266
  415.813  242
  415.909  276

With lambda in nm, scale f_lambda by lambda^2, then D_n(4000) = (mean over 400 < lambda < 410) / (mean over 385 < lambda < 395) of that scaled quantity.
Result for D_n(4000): 1.30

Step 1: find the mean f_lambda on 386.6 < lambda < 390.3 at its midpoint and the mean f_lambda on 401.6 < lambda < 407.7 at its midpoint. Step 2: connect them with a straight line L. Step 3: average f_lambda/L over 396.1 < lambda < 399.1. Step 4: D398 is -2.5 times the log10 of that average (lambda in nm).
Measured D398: 0.20 mag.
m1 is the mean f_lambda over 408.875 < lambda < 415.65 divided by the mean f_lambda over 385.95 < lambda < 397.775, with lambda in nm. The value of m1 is 1.17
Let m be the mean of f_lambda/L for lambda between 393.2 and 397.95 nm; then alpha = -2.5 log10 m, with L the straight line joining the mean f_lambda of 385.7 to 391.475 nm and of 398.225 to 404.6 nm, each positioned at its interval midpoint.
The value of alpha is 0.21 mag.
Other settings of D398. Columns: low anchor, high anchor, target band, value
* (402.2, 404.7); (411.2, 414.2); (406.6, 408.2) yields 0.06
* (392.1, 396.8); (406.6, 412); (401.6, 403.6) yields -0.18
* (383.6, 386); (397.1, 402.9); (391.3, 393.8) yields 0.07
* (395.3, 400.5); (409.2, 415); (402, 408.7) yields -0.14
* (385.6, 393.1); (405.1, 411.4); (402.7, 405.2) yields -0.14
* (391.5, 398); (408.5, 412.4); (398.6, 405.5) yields -0.24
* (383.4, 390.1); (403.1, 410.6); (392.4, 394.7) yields 0.06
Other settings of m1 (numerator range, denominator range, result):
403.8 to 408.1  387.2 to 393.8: 1.24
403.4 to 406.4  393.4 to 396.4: 1.21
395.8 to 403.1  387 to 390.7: 1.20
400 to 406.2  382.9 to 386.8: 1.30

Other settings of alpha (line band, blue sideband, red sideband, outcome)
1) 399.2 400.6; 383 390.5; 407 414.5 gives -0.182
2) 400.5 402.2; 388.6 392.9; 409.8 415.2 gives -0.191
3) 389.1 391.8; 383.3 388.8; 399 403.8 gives 0.007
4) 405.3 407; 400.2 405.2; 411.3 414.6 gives 0.010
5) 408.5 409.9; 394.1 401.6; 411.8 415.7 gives 0.044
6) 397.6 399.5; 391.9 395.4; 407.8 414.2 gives -0.080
